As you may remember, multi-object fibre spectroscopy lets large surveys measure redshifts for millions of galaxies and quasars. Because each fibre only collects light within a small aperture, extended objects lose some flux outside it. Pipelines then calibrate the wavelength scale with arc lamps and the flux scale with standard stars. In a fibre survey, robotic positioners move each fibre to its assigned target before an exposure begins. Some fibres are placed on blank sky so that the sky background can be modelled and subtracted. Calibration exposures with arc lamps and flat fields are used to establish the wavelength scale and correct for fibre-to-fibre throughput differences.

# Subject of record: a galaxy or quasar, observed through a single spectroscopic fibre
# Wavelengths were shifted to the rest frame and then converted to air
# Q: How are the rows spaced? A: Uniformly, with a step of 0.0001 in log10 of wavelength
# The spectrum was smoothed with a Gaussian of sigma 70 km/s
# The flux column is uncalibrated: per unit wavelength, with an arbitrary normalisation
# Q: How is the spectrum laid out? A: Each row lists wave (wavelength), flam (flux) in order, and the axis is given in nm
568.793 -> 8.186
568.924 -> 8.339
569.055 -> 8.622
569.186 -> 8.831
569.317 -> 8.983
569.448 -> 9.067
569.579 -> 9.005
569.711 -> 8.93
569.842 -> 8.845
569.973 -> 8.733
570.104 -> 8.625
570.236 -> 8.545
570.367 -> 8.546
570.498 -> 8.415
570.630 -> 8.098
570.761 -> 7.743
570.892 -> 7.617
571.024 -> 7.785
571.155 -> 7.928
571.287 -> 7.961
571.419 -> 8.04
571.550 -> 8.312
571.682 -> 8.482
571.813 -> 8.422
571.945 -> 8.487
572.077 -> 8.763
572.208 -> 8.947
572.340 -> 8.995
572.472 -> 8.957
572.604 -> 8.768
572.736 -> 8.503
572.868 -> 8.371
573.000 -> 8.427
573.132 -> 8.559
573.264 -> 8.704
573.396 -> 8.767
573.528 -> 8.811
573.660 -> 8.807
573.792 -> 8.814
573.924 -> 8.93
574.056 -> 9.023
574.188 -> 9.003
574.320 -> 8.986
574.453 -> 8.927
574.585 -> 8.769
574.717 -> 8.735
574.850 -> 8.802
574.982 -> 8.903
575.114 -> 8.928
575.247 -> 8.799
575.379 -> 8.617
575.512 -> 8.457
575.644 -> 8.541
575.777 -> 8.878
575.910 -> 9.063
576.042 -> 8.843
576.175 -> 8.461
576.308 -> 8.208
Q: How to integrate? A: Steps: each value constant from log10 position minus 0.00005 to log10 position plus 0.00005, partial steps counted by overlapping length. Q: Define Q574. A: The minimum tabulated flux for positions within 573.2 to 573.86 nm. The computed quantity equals 8.704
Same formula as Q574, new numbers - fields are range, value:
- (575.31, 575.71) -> 8.457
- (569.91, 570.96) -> 7.617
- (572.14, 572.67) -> 8.768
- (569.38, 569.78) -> 8.93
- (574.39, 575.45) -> 8.617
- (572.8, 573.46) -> 8.371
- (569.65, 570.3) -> 8.545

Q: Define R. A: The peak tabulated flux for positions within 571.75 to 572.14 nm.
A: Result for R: 8.763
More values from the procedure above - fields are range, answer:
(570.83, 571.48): 8.04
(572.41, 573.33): 8.957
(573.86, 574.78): 9.023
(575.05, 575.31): 8.928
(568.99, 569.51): 9.067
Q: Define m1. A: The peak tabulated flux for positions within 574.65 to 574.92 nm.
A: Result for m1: 8.802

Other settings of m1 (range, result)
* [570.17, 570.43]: 8.546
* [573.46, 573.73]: 8.811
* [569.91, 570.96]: 8.733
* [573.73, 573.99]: 8.93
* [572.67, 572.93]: 8.503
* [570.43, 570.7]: 8.415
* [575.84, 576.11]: 9.063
